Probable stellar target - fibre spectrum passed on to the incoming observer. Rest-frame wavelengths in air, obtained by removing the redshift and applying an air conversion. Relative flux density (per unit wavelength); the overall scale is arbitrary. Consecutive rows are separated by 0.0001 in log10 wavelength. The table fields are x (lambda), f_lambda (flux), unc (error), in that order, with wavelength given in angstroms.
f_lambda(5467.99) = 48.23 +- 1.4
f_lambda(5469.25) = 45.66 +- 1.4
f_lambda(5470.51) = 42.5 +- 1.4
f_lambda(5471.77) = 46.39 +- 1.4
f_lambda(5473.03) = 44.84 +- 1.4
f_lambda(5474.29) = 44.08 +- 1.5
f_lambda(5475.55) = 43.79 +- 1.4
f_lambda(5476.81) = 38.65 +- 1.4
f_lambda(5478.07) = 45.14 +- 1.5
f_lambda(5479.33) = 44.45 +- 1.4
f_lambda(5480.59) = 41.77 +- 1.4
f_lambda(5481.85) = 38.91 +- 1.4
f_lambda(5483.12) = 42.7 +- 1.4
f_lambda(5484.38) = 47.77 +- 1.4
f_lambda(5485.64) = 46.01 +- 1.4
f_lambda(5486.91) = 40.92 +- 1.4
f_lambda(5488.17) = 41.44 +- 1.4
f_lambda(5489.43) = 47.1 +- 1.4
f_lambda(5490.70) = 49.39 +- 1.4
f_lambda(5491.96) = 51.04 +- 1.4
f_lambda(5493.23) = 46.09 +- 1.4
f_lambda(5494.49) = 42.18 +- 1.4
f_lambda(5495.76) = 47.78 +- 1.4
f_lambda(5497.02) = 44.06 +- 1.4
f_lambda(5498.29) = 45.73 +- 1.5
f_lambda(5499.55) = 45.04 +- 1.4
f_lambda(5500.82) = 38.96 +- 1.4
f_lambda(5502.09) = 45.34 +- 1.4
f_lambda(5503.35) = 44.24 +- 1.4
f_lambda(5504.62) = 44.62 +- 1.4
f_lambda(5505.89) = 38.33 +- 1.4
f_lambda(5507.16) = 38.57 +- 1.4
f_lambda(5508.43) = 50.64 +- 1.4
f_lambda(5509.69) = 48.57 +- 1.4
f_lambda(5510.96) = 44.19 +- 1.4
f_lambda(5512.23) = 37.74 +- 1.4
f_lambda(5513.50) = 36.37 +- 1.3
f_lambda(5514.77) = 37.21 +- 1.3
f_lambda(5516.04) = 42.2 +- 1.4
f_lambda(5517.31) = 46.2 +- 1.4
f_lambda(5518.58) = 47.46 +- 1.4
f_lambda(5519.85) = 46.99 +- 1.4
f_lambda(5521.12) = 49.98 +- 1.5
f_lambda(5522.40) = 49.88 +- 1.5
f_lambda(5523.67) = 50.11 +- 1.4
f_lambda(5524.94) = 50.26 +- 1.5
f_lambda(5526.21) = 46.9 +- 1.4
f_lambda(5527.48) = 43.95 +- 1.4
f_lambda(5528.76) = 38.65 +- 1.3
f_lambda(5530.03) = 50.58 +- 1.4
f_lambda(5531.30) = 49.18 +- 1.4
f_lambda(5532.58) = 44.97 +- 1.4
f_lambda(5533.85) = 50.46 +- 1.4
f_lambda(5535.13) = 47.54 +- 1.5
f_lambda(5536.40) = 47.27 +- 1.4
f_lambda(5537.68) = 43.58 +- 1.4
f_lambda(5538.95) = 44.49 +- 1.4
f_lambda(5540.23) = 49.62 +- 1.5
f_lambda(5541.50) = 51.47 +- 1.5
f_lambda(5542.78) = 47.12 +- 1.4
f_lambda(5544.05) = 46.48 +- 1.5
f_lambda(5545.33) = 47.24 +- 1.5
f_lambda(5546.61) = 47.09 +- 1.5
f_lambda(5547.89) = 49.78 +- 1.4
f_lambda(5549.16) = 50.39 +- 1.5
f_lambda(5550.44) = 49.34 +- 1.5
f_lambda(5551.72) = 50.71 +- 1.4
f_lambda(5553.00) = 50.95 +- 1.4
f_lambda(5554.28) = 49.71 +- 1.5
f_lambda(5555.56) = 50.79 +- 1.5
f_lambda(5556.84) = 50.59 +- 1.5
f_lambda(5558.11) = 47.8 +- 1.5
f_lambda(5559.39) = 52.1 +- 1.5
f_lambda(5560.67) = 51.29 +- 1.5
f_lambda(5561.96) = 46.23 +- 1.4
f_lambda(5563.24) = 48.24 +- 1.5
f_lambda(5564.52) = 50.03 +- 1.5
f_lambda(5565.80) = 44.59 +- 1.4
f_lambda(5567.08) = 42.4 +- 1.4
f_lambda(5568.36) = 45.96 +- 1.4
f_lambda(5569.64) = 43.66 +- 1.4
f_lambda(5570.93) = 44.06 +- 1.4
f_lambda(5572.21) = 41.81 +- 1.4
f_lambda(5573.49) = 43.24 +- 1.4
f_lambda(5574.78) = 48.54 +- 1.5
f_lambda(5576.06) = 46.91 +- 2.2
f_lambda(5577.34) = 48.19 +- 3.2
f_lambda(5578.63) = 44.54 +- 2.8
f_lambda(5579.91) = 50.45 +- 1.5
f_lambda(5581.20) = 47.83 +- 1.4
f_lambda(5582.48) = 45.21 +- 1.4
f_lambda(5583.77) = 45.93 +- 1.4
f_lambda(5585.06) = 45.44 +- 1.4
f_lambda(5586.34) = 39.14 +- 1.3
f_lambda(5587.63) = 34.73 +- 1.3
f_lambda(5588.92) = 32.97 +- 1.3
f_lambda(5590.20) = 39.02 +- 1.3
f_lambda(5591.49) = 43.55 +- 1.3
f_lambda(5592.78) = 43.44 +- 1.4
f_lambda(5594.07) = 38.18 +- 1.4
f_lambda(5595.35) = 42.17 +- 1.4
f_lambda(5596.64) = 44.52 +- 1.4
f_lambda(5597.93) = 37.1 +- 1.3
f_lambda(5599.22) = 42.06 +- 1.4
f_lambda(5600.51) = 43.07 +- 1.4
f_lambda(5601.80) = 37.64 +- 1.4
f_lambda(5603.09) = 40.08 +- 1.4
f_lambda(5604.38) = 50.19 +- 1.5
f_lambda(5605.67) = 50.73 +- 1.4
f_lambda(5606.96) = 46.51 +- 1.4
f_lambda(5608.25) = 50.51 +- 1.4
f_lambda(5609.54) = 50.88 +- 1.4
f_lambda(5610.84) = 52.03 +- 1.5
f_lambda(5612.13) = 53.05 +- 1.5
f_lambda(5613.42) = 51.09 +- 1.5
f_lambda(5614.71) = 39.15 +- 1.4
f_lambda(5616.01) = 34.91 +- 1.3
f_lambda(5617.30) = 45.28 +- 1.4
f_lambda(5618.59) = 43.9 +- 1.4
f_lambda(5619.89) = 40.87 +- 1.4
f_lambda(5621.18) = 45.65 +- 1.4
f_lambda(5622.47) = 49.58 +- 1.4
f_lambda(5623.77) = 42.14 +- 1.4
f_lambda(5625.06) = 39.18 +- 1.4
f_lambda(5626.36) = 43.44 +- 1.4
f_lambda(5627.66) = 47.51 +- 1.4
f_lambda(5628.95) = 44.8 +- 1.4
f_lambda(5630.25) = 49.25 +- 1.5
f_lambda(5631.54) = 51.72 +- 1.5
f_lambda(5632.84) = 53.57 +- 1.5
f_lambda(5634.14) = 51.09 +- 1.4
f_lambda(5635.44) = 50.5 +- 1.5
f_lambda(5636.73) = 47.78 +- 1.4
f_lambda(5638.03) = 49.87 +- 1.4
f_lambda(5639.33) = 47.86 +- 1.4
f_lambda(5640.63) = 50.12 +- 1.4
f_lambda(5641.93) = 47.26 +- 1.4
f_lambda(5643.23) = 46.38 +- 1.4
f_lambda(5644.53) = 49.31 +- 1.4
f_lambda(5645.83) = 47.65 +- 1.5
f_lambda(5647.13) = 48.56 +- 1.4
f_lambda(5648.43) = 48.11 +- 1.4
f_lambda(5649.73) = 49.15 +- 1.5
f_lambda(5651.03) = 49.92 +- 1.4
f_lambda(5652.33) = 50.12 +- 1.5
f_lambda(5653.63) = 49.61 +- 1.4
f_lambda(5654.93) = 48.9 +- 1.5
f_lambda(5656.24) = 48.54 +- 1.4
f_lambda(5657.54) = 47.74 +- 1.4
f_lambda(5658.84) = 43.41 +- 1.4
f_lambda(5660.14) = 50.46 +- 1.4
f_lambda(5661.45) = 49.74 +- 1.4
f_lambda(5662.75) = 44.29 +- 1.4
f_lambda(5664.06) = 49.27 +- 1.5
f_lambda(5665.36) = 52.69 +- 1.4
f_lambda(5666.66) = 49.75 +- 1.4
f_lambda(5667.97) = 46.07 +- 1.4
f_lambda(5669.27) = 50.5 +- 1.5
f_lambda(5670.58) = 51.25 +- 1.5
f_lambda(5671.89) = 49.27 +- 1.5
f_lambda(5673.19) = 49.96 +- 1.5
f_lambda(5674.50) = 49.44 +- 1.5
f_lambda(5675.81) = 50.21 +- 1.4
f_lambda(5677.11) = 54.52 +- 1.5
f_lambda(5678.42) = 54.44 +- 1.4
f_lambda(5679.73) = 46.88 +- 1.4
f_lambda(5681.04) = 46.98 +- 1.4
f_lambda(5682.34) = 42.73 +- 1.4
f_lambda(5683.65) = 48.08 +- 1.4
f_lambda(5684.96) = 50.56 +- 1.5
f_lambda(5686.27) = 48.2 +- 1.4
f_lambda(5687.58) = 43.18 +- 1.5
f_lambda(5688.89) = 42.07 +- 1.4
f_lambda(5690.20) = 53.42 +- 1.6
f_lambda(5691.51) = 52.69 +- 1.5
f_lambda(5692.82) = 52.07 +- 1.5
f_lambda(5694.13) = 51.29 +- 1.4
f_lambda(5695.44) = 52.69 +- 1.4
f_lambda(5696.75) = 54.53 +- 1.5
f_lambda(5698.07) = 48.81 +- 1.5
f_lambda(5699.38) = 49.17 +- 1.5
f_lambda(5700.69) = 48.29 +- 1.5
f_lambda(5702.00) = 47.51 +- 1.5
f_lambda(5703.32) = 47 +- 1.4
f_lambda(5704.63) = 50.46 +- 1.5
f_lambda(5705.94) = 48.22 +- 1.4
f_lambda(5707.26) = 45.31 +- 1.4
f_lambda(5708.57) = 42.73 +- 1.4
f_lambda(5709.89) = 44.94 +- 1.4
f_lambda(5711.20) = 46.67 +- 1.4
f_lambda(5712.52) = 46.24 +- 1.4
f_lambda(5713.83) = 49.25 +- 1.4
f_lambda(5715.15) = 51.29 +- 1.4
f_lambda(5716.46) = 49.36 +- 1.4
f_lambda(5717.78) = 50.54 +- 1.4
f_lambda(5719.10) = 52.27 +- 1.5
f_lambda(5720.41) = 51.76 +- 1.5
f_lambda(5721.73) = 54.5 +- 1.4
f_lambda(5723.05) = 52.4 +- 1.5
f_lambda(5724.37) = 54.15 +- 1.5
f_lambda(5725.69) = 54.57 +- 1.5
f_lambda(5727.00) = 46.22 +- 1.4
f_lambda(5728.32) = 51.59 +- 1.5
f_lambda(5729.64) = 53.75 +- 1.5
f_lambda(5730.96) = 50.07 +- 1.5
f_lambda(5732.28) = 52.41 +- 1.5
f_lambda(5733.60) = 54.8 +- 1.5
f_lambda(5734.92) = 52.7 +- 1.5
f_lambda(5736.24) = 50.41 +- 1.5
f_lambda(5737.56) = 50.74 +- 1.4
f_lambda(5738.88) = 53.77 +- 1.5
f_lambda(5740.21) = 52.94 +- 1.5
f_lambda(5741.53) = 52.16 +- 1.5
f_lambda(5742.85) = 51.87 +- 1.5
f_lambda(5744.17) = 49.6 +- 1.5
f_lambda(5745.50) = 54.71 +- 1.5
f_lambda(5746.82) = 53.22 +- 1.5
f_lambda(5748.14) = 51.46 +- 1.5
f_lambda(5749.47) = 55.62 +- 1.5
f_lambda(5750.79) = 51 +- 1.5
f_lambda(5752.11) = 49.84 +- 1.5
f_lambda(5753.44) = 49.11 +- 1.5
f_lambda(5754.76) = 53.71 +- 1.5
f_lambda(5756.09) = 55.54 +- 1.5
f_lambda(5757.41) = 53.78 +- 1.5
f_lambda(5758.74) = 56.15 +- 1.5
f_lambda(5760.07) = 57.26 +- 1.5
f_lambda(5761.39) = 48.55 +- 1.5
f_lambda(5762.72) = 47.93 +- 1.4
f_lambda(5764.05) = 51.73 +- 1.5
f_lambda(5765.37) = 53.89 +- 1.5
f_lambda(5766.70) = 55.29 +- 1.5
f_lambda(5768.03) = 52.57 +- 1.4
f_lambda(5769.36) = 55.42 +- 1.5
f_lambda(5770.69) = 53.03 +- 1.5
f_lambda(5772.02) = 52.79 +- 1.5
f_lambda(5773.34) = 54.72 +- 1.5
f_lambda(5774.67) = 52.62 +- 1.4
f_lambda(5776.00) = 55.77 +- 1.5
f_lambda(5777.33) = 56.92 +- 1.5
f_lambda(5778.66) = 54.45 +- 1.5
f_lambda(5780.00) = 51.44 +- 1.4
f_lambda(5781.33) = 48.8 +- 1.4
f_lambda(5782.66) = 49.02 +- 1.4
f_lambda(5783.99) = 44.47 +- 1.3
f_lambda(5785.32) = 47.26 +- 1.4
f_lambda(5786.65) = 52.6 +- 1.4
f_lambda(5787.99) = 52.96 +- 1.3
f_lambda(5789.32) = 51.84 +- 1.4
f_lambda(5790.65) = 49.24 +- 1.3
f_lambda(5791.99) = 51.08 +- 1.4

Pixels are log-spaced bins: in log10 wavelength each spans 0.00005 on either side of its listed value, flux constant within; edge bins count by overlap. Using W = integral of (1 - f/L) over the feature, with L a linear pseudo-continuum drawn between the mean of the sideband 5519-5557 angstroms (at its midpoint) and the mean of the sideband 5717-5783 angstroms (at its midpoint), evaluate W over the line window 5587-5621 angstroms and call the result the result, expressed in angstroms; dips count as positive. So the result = 4.2 angstroms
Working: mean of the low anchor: 48.2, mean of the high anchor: 52.6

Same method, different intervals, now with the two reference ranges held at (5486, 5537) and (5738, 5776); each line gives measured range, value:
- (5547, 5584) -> -0.6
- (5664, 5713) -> 1.8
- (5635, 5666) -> 0.6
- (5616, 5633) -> 1.2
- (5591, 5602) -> 1.5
